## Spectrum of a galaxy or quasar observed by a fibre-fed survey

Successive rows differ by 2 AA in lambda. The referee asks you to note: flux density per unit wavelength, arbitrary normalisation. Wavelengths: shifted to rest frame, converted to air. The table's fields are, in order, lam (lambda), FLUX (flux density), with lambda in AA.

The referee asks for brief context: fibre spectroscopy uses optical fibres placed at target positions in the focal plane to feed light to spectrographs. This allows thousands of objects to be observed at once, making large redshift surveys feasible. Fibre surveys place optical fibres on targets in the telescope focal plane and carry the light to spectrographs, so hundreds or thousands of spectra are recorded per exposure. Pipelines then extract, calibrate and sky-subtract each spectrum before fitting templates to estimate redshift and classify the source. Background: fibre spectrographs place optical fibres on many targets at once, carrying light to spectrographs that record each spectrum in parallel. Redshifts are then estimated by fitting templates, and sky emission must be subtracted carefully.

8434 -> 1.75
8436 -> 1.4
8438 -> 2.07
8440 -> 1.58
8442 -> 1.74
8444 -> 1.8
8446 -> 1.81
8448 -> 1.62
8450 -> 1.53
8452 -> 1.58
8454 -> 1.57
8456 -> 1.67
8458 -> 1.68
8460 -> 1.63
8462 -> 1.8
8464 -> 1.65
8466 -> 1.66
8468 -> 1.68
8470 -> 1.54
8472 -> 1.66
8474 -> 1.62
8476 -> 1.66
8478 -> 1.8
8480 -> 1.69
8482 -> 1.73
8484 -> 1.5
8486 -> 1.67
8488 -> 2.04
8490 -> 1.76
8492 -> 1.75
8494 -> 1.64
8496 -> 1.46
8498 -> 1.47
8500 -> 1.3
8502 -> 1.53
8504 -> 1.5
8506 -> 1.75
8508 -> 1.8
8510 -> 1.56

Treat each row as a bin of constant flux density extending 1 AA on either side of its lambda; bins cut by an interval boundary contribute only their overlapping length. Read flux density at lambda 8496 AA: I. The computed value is 1.46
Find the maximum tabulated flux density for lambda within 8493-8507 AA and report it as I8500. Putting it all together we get 1.75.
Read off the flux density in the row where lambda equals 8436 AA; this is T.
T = 1.4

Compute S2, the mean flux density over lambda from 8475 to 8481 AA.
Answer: 1.72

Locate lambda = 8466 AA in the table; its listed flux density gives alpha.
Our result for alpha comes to 1.66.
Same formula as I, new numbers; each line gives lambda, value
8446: 1.81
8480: 1.69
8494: 1.64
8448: 1.62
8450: 1.53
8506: 1.75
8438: 2.07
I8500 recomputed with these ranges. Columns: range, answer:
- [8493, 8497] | 1.64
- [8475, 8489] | 2.04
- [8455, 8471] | 1.8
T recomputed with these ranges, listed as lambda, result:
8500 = 1.3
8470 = 1.54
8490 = 1.76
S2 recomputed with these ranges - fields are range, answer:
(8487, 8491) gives 1.9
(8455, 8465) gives 1.69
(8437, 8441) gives 1.82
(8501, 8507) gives 1.59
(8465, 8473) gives 1.64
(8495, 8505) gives 1.45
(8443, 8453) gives 1.67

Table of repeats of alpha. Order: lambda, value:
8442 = 1.74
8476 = 1.66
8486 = 1.67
